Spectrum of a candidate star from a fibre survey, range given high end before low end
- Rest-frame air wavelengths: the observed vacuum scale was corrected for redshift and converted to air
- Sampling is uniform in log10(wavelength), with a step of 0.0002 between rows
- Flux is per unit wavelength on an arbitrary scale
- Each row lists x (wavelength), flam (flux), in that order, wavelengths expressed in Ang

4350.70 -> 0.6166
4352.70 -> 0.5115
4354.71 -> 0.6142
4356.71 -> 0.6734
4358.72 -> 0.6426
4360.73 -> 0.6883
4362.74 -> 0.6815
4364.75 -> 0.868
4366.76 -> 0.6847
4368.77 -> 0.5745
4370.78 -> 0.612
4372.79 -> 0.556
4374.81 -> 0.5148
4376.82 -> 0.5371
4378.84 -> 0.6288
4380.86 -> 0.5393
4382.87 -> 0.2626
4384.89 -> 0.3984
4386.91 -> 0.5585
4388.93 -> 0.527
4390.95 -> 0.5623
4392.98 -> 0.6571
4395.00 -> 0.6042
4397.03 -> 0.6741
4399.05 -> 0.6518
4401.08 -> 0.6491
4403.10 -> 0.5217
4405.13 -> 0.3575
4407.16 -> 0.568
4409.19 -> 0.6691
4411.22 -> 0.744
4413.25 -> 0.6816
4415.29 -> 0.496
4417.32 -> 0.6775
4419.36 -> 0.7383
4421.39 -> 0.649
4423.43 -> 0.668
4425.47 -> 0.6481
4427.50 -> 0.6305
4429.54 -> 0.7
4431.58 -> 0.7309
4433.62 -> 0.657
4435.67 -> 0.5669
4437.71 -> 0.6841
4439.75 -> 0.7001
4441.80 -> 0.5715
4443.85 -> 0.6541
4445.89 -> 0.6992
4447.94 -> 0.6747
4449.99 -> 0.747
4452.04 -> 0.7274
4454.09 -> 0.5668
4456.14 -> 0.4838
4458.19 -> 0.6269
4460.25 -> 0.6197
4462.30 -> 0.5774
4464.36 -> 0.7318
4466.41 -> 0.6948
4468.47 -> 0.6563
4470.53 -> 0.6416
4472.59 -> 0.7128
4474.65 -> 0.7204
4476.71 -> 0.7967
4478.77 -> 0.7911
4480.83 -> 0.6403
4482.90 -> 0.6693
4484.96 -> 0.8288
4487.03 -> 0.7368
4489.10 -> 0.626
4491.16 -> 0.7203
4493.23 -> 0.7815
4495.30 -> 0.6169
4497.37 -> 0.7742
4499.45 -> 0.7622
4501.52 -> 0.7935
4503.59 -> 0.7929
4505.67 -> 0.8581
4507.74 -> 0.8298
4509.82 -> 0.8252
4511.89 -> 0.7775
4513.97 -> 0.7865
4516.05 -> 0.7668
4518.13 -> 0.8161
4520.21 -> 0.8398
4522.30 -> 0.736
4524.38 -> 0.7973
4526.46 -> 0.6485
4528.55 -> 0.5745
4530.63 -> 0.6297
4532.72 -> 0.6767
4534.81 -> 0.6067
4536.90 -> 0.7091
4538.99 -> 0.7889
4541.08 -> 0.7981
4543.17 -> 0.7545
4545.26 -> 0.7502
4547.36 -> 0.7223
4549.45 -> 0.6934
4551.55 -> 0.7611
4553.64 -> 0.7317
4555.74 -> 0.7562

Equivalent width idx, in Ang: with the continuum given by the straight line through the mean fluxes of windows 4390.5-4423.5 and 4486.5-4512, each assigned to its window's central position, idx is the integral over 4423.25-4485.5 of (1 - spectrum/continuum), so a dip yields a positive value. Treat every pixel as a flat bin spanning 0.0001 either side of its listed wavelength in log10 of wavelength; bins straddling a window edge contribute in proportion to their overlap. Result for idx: 2.0 Ang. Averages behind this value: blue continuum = 0.621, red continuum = 0.761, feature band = 0.671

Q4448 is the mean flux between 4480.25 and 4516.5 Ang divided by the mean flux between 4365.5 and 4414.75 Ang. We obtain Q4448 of 1.32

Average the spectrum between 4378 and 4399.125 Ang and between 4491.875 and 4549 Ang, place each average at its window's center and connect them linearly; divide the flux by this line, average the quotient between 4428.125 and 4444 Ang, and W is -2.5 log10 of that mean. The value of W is -0.066 mag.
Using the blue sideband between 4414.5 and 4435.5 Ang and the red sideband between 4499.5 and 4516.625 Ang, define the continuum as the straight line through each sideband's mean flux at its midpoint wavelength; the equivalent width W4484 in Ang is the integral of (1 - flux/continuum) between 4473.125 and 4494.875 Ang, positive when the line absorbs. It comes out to 0.9 Ang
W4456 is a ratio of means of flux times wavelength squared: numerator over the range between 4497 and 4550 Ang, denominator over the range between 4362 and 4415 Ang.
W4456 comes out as 1.4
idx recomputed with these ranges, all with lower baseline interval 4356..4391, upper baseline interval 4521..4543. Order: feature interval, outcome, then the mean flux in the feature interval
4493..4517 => -3.5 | 0.78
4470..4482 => -1.1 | 0.72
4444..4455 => -0.7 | 0.682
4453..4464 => 1.0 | 0.585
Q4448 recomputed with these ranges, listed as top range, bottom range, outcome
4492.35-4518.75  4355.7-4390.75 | 1.34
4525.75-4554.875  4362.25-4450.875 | 1.14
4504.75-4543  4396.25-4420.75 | 1.21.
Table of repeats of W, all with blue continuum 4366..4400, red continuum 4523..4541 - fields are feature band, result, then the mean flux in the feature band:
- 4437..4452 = -0.112 mag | 0.679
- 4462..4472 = -0.062 mag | 0.669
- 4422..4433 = -0.130 mag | 0.674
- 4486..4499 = -0.093 mag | 0.711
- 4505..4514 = -0.220 mag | 0.818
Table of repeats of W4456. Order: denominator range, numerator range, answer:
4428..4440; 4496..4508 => 1.22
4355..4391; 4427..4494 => 1.21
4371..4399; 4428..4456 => 1.24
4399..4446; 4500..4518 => 1.31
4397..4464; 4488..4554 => 1.21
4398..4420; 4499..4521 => 1.38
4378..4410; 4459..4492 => 1.31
